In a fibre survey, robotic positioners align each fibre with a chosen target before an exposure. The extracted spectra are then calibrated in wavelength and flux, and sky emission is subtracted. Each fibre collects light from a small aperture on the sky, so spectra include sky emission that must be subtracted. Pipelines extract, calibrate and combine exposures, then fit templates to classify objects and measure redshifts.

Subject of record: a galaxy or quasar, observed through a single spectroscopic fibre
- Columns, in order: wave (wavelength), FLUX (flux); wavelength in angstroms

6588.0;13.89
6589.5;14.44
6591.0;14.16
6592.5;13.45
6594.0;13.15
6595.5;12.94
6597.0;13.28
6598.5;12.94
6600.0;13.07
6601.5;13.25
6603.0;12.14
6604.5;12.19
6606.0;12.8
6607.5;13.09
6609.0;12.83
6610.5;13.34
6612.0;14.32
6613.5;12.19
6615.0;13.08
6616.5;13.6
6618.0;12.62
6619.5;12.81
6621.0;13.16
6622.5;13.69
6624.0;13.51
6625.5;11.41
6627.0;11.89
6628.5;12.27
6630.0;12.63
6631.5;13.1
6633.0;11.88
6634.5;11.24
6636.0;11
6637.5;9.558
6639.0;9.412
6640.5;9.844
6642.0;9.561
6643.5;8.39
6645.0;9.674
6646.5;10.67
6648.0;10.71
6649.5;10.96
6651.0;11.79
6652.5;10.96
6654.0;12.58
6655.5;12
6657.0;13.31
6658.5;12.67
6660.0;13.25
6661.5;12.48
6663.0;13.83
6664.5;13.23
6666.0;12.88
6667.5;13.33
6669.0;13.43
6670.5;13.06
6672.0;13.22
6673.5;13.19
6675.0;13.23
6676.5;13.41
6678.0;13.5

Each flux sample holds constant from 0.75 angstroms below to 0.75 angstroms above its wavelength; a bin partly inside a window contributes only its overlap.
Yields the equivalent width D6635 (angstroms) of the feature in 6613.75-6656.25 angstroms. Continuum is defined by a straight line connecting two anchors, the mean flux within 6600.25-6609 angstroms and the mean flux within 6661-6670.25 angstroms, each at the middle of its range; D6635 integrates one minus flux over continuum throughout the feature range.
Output 4.5 angstroms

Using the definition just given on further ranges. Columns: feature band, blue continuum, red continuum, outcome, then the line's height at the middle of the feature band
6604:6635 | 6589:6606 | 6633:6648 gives -3.3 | 11.6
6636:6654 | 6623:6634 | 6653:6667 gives 3.4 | 12.6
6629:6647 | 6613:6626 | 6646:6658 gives 2.4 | 12.2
